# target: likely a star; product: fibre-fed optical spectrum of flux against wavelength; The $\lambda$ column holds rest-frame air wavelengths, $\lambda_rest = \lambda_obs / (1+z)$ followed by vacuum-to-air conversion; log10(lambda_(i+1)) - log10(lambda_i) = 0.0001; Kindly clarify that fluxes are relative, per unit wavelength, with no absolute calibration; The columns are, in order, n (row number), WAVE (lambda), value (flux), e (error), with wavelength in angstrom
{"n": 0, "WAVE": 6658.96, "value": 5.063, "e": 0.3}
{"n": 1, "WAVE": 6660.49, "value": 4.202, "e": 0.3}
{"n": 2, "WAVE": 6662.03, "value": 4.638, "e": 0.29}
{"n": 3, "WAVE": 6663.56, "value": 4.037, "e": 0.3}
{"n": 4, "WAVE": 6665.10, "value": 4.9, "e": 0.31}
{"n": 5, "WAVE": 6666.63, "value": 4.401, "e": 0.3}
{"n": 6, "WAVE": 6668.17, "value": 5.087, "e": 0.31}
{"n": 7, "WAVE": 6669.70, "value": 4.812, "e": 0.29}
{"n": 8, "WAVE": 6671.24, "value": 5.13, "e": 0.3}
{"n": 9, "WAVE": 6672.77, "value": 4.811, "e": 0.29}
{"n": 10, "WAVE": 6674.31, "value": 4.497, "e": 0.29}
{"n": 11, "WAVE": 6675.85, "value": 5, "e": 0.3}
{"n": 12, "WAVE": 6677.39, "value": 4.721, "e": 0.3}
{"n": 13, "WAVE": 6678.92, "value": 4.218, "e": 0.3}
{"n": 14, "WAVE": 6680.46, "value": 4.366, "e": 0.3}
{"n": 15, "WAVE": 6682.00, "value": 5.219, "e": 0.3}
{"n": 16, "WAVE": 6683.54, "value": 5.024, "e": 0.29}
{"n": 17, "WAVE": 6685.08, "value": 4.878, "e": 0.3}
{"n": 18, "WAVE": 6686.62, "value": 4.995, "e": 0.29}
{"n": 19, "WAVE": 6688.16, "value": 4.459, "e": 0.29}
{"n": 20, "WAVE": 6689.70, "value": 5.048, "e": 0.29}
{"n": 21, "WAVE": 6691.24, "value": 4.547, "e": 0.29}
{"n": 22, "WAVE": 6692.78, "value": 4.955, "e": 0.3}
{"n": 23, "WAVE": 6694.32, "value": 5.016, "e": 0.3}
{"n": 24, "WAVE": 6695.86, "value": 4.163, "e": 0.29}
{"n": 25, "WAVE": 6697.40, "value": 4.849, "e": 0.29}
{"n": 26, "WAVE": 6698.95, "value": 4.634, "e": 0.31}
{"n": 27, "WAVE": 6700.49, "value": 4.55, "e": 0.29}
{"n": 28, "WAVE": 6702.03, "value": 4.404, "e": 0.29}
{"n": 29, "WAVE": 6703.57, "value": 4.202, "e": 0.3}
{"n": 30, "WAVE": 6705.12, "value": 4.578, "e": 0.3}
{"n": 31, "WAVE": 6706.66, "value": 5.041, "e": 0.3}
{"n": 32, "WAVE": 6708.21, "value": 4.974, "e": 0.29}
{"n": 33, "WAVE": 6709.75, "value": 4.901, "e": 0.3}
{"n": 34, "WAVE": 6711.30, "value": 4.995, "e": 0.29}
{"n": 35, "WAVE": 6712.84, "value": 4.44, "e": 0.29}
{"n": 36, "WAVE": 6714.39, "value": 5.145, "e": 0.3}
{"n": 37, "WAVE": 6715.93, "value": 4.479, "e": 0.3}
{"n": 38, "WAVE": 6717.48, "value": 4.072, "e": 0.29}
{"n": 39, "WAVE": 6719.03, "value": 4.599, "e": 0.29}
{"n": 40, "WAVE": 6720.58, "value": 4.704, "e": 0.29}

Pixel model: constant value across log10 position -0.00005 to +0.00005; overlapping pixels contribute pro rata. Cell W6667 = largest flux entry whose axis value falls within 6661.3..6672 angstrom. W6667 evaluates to 5.13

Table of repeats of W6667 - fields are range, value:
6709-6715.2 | 5.145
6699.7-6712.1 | 5.041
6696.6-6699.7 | 4.849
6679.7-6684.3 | 5.219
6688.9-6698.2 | 5.048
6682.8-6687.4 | 5.024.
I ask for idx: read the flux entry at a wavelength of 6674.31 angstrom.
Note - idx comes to 4.497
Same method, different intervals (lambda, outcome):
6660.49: 4.202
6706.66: 5.041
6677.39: 4.721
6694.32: 5.016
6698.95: 4.634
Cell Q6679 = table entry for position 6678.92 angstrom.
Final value 4.218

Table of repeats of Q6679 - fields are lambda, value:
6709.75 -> 4.901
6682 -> 5.219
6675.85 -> 5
